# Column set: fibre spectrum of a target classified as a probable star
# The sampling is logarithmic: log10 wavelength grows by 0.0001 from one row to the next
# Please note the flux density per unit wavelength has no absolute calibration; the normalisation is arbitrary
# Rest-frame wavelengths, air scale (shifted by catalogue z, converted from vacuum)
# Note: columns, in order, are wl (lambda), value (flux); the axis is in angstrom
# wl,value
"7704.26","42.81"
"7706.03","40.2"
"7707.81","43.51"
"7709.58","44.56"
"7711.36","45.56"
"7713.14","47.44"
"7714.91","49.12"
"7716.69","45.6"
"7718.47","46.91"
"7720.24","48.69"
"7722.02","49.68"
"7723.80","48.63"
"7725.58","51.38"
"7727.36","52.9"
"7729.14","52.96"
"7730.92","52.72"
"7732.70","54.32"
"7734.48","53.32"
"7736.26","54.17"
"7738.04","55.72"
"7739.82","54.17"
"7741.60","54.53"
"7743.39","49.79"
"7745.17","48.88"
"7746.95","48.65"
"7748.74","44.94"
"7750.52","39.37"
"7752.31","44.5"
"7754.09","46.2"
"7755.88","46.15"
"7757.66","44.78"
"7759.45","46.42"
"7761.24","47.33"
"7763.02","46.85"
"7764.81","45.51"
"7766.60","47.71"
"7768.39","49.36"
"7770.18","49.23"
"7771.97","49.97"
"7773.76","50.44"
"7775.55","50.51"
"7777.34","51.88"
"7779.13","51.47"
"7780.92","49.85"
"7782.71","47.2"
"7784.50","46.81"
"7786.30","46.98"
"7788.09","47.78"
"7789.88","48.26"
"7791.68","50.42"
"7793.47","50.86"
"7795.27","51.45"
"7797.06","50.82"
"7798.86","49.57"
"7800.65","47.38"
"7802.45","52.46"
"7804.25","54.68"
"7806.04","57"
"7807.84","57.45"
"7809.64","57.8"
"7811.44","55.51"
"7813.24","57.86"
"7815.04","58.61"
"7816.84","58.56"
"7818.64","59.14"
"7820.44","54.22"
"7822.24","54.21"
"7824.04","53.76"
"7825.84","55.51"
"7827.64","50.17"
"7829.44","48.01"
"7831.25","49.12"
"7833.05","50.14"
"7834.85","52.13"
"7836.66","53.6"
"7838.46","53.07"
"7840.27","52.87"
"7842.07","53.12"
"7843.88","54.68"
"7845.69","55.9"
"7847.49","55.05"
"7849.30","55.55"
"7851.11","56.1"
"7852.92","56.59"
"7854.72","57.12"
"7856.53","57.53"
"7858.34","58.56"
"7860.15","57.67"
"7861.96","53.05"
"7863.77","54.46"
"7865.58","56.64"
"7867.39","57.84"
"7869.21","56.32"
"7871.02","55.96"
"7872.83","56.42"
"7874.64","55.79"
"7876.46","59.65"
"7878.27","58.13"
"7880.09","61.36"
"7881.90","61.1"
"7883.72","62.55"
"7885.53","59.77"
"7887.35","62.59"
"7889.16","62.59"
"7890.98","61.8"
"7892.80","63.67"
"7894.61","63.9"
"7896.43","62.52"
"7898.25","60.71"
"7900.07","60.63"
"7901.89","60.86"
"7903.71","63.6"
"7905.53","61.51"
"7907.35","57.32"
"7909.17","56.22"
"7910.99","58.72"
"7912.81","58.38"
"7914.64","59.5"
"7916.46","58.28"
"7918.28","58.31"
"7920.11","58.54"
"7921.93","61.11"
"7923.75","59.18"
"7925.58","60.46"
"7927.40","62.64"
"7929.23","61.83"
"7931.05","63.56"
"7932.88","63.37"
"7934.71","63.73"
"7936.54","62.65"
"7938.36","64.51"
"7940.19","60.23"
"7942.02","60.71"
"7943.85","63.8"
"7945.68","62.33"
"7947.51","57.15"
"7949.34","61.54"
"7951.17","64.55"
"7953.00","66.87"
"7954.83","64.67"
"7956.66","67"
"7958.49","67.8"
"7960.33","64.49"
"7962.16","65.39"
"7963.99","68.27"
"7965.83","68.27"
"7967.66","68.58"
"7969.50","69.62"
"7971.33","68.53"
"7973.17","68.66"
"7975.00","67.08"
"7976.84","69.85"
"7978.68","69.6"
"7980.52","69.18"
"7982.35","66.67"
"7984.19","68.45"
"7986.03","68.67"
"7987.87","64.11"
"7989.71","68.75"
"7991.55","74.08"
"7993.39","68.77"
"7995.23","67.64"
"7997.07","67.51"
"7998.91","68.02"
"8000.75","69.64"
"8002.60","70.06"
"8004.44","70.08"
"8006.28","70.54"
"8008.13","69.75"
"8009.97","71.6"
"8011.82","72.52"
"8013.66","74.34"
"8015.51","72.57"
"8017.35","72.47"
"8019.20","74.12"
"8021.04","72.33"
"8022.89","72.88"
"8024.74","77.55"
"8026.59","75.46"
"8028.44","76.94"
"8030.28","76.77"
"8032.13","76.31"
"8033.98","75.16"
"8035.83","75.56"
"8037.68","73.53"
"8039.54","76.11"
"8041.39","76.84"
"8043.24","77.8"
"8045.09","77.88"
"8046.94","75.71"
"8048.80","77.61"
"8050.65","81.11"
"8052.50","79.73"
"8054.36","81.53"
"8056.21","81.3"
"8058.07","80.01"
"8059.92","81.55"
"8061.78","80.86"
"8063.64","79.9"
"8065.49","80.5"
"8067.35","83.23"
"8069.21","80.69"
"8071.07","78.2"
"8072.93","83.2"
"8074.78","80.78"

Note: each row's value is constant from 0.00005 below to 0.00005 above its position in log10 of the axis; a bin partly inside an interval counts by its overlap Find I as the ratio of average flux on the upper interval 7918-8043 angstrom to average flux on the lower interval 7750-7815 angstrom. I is 1.37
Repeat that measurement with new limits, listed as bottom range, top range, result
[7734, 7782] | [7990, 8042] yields 1.49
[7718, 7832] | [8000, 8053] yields 1.47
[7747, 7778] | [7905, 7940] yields 1.28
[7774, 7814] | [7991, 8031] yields 1.40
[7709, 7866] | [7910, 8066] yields 1.35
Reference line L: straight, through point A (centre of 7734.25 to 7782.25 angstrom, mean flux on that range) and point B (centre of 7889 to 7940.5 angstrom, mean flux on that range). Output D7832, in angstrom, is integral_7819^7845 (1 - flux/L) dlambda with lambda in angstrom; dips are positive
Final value 0.9 angstrom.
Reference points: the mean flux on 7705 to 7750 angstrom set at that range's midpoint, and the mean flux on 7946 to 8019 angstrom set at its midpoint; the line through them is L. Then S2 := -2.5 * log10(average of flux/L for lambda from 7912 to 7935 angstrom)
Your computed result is 0.06 mag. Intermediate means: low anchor 49.4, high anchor 68.3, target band 60.6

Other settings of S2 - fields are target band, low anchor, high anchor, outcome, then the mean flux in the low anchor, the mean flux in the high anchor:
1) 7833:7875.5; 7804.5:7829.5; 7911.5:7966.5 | 0.05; 55.8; 62.6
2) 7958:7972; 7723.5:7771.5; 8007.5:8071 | 0.04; 49.3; 76.9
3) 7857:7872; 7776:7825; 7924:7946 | 0.02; 52.7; 62.4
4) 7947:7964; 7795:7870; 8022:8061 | 0.05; 54.6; 77.5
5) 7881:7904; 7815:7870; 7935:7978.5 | -0.05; 54.8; 65.4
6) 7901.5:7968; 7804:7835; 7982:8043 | 0.05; 54.7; 72.1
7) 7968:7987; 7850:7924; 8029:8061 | 0.02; 59.1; 77.9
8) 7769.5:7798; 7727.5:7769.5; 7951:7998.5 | 0.05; 49.1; 67.9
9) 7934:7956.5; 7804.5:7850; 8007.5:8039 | 0.06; 54.5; 74.2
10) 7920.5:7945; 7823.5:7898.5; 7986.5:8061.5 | 0.04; 56.7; 74.2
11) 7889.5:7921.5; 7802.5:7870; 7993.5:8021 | 0.02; 55.1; 70.8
